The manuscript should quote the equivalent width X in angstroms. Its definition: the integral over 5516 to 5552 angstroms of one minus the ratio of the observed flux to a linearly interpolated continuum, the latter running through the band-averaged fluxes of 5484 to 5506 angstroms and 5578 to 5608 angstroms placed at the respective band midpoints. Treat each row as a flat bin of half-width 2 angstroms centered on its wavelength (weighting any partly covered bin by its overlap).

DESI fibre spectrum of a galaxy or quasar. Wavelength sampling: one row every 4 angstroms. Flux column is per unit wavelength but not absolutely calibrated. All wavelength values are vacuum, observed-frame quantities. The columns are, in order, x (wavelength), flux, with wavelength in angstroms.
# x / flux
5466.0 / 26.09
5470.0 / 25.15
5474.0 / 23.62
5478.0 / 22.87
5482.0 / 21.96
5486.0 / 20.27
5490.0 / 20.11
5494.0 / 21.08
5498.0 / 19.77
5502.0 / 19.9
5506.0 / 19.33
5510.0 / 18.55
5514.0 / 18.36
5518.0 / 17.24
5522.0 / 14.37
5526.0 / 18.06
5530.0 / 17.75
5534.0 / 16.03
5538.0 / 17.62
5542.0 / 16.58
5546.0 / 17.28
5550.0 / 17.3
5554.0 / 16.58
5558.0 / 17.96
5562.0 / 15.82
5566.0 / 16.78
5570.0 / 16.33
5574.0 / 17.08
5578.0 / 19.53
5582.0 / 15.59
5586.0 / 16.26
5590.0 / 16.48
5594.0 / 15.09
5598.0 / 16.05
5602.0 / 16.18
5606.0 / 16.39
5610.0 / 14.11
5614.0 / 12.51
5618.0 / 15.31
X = 3.2 angstroms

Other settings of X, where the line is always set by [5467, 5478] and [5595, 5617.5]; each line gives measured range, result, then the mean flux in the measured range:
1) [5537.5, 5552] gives 1.6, 17.2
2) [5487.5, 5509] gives 2.4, 20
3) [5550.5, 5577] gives 1.6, 16.9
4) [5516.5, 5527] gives 2.3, 16.4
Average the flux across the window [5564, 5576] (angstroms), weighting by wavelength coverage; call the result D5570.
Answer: 16.7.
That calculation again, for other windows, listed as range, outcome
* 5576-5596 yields 16.6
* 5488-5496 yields 20.6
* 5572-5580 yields 18.3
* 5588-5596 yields 15.8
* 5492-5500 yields 20.4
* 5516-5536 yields 16.7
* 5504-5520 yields 18.4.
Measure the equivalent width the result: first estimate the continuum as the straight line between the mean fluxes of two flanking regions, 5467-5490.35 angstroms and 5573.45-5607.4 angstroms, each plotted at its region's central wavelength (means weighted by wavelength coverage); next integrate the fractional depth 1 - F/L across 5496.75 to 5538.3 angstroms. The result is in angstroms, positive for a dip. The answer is 5.34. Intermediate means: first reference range 22.6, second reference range 16.5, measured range 17.9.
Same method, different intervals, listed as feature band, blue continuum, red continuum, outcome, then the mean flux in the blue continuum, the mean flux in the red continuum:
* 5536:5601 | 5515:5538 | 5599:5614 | -3.2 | 16.8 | 15.2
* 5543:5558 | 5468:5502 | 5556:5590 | 0.8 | 21.7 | 16.9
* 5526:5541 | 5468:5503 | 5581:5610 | 1.5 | 21.7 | 15.9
